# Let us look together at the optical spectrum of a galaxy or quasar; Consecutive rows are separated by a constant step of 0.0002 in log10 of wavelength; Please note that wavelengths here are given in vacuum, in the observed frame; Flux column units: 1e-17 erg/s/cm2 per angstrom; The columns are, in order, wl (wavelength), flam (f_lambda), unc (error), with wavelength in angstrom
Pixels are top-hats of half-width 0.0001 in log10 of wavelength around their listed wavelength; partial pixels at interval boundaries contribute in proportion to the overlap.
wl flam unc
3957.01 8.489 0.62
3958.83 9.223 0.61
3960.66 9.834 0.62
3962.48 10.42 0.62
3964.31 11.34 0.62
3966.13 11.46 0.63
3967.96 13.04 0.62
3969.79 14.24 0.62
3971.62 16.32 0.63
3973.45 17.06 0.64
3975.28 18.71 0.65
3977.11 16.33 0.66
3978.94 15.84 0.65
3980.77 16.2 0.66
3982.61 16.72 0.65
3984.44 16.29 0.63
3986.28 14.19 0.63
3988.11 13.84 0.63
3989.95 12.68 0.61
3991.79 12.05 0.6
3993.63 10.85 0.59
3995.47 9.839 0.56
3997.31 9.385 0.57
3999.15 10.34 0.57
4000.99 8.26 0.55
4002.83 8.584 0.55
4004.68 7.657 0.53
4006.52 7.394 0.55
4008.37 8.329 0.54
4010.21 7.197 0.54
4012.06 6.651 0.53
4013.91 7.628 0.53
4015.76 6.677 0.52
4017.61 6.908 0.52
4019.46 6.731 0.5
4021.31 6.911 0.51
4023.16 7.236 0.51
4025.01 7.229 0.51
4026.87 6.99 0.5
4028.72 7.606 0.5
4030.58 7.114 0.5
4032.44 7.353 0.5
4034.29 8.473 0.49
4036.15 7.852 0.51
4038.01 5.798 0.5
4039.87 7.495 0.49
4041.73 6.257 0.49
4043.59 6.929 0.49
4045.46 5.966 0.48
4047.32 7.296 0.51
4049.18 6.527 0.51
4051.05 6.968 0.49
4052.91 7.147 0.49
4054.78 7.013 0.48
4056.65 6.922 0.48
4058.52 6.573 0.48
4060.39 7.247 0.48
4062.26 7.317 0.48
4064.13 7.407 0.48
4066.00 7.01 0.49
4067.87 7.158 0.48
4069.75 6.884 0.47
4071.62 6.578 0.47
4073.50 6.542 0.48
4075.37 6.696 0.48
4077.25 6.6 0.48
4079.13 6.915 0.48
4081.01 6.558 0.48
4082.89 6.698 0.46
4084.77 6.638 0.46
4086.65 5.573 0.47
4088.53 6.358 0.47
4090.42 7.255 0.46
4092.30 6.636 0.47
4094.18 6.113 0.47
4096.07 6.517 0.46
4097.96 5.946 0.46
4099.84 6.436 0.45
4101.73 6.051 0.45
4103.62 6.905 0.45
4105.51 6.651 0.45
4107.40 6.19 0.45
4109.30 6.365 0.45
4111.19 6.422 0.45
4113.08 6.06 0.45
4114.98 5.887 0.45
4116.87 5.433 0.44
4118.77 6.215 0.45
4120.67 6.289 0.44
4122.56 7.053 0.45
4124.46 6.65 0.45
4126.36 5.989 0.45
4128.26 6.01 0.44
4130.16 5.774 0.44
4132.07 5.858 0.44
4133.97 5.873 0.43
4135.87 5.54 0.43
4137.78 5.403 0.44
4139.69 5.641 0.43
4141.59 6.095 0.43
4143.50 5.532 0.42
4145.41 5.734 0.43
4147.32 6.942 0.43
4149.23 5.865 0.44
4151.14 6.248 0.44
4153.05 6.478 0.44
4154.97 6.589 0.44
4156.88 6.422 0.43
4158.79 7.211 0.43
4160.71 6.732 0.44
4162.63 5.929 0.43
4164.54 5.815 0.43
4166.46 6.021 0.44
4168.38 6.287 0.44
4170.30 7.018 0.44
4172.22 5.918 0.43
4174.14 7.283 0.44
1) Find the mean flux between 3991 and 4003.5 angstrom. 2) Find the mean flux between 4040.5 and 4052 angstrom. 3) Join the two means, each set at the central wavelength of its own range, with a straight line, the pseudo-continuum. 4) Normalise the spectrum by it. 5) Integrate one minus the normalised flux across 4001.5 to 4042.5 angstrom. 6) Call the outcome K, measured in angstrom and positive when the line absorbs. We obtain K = 4.7 angstrom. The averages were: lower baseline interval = 9.91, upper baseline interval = 6.68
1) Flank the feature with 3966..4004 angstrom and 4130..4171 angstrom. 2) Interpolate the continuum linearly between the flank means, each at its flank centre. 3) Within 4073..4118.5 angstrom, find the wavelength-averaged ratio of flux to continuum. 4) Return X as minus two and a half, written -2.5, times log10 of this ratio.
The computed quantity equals 0.31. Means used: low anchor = 13.4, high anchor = 6.14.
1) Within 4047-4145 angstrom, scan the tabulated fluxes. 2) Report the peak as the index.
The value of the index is 7.407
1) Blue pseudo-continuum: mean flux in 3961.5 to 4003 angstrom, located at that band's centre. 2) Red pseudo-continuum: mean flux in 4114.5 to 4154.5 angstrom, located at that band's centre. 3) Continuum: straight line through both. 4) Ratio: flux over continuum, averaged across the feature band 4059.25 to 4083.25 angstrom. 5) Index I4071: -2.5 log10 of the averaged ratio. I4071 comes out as 0.29 mag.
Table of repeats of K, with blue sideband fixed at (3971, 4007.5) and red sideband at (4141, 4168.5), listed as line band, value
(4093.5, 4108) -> 3.5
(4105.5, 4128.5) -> 4.5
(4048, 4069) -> 6.4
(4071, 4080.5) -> 2.8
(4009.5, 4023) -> 5.5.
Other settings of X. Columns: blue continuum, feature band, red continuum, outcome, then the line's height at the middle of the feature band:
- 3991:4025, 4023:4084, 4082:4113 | 0.05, 7.3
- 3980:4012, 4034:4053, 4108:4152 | 0.32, 9.25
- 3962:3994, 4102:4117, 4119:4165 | 0.24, 7.8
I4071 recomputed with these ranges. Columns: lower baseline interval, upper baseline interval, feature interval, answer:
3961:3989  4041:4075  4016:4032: 0.38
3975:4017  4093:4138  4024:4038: 0.30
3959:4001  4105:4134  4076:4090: 0.23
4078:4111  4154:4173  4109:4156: 0.06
